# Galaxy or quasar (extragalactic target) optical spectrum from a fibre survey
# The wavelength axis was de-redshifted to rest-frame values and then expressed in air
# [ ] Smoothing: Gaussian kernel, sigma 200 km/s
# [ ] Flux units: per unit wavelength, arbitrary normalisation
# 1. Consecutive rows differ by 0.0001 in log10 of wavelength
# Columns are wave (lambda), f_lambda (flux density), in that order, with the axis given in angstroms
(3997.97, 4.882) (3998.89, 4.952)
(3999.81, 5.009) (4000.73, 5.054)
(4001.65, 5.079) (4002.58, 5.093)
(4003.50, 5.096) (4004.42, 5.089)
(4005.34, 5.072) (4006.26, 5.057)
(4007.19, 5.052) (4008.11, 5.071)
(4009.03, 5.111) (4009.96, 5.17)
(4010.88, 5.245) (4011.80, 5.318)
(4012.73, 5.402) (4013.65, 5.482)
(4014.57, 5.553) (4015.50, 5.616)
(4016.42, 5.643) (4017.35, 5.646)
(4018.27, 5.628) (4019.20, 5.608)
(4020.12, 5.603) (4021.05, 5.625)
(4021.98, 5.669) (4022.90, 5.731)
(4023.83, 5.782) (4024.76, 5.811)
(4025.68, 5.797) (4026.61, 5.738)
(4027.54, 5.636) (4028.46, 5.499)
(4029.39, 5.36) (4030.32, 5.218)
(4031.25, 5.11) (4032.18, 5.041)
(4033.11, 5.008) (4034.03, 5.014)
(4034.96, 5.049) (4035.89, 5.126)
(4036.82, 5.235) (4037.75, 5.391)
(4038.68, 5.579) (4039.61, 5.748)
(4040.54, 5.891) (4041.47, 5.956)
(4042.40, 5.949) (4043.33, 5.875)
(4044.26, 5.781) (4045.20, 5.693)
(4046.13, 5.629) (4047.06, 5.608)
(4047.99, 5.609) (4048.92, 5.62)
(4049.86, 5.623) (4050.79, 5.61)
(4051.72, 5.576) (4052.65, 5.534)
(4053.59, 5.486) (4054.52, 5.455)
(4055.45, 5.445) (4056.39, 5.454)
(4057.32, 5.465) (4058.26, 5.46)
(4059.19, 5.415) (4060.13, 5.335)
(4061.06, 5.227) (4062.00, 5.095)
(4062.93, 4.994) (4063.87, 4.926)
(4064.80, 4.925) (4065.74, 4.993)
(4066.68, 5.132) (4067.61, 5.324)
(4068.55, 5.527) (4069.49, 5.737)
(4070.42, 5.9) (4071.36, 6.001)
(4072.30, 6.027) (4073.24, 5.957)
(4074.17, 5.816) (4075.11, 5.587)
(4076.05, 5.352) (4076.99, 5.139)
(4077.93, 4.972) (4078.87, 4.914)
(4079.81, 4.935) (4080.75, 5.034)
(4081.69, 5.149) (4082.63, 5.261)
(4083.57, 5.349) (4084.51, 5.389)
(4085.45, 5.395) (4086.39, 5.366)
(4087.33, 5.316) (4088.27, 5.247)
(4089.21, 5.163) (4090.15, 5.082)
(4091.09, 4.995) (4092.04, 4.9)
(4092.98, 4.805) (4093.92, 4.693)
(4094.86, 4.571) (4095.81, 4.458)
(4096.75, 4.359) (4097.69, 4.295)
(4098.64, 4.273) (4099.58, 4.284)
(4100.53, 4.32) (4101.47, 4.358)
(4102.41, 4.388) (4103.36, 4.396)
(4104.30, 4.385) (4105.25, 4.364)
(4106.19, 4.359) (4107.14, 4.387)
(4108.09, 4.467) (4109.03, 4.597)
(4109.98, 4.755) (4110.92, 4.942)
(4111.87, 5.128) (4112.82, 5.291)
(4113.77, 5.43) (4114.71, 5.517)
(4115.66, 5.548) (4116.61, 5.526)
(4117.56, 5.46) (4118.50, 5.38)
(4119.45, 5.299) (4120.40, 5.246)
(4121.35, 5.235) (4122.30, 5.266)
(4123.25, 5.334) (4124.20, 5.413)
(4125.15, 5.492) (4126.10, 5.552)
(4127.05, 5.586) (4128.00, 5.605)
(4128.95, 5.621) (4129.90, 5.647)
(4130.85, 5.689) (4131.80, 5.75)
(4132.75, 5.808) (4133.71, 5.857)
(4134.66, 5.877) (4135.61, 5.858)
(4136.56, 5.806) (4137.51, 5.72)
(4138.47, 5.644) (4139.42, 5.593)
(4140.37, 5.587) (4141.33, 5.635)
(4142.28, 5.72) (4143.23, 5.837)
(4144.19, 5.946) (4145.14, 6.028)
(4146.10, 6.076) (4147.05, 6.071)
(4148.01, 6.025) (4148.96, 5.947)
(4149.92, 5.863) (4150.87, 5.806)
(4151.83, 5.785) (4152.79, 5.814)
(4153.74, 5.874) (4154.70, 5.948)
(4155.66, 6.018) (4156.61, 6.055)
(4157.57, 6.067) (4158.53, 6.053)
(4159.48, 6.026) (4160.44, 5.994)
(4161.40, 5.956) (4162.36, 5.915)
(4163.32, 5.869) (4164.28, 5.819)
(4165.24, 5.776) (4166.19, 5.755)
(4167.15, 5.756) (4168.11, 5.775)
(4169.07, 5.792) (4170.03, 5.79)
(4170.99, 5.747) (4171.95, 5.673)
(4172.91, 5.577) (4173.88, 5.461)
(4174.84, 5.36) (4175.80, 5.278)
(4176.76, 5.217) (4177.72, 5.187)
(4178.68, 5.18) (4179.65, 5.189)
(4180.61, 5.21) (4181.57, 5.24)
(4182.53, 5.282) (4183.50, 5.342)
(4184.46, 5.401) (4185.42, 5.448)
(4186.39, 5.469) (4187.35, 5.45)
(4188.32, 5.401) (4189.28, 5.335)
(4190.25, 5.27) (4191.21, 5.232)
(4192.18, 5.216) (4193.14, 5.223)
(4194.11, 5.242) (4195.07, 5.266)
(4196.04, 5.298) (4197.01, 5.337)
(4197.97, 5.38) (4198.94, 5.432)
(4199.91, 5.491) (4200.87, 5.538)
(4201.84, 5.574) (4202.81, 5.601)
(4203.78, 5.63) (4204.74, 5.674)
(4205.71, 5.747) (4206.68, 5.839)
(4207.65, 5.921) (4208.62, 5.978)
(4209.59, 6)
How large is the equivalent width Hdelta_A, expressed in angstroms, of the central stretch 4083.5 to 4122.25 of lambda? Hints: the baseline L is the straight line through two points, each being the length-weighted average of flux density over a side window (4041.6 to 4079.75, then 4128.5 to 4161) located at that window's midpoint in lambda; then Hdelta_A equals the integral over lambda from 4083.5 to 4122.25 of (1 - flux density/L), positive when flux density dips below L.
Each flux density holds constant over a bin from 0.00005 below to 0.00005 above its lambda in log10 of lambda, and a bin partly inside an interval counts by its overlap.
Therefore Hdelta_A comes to 5.3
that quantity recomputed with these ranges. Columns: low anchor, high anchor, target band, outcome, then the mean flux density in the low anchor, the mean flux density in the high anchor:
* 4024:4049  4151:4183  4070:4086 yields 0.4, 5.52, 5.68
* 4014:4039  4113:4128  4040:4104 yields 2.4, 5.47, 5.42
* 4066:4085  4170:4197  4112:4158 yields -2.6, 5.42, 5.35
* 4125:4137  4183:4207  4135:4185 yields -1.2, 5.71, 5.43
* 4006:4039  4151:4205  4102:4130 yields 2.0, 5.41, 5.57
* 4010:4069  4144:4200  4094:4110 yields 3.3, 5.47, 5.62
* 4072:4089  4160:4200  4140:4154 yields -1.1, 5.34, 5.47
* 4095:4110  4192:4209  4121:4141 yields -3.8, 4.39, 5.53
